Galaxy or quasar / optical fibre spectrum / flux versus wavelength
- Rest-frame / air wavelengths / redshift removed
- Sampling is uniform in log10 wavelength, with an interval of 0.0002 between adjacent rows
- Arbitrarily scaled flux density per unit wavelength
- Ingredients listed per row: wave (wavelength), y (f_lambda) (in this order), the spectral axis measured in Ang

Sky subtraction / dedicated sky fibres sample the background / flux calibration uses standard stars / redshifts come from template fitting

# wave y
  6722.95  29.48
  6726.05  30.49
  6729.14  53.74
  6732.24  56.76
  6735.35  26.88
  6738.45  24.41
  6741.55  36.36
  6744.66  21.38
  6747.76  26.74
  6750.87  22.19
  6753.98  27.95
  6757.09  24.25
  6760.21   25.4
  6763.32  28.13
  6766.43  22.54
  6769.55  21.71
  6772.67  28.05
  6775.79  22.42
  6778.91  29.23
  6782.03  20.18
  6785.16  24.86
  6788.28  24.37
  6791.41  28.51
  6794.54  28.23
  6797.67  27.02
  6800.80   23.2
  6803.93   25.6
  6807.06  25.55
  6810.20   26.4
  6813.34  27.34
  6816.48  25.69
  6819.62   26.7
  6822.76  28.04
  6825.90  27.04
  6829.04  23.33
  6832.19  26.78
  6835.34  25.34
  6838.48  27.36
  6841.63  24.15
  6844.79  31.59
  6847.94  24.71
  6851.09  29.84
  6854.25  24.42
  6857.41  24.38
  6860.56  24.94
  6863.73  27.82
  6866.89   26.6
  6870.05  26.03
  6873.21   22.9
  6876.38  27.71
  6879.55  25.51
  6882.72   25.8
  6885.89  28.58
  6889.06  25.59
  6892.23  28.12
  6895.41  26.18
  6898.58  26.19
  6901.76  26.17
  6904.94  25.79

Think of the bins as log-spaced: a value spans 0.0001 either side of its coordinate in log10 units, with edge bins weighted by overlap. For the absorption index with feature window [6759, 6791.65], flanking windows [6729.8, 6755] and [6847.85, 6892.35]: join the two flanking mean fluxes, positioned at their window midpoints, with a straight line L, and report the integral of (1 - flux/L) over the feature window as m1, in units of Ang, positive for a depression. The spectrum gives 5.5 Ang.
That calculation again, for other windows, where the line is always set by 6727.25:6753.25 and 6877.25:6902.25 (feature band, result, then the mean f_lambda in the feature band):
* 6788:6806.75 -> 2.8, 26.2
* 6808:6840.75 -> 3.5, 26.3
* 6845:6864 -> 1.3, 26.3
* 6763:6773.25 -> 2.4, 24.5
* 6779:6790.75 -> 2.6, 24.3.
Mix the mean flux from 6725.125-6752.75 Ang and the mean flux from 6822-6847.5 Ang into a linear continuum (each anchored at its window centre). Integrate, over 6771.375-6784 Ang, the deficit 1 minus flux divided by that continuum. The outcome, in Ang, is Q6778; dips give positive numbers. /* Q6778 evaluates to 2.33 Ang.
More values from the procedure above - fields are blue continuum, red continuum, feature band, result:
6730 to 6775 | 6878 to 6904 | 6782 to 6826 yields 2.5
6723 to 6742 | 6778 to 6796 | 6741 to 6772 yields 6.7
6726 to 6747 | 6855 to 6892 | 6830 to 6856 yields 1.4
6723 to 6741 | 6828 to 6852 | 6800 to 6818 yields 2.4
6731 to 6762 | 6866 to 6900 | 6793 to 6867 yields 2.7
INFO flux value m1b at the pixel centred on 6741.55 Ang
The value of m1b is 36.36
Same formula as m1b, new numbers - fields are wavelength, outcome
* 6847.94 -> 24.71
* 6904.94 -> 25.79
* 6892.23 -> 28.12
